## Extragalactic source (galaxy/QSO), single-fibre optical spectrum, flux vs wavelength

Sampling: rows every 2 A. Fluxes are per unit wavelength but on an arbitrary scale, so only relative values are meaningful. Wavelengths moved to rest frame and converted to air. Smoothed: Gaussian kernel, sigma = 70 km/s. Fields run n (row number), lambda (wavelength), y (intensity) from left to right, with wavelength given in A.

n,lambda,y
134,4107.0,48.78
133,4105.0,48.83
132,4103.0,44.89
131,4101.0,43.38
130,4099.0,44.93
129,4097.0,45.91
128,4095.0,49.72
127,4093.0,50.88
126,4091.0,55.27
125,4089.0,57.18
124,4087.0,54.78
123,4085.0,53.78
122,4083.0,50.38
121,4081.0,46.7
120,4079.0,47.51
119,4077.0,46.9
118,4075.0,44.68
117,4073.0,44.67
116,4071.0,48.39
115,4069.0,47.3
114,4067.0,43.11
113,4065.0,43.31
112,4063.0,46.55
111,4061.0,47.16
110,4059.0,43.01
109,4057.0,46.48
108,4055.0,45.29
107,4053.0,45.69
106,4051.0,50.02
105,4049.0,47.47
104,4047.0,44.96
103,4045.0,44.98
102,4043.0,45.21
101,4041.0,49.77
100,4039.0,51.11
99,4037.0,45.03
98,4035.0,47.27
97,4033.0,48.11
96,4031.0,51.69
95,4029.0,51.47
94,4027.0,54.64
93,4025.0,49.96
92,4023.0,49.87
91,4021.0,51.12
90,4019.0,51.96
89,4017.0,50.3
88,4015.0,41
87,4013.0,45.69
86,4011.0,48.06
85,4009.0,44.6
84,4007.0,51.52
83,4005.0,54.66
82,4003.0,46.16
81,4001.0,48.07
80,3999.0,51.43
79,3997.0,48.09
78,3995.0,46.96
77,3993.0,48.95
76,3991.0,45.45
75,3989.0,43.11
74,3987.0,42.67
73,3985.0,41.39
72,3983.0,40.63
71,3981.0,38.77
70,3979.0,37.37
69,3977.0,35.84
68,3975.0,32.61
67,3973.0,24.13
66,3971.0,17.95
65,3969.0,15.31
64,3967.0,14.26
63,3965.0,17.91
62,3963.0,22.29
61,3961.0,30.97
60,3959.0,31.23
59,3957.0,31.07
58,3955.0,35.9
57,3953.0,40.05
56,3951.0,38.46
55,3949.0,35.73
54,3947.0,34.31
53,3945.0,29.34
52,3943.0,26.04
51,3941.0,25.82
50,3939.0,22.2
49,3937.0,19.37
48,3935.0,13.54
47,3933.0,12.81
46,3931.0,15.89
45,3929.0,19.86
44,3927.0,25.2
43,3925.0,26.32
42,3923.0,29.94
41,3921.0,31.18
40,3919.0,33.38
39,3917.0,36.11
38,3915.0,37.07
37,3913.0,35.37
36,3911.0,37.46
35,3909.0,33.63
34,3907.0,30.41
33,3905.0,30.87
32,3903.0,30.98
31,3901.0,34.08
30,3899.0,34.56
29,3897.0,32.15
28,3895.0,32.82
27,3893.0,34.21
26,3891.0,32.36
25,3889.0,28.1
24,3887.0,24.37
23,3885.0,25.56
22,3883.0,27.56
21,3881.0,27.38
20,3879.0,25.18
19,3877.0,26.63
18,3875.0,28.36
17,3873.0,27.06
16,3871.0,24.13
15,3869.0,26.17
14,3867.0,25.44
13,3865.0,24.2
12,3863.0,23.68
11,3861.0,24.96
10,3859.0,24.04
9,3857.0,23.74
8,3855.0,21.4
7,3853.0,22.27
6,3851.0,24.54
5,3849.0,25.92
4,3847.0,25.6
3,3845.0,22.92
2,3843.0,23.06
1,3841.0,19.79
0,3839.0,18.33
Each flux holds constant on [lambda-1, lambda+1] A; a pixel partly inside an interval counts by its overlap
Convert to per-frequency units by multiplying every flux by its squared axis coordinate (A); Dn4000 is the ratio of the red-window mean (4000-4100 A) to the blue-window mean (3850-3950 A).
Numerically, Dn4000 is 1.89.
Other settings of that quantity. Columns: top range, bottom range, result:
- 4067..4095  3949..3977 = 1.90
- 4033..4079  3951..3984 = 1.65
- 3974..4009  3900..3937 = 1.63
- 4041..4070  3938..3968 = 1.66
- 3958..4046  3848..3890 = 1.78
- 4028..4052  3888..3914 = 1.57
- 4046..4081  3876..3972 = 1.75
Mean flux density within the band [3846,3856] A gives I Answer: 23.9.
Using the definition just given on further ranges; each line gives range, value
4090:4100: 49.3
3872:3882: 26.9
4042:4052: 46.5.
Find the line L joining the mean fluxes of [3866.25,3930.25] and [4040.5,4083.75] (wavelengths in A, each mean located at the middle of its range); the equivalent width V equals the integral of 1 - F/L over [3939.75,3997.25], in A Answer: 5.8 A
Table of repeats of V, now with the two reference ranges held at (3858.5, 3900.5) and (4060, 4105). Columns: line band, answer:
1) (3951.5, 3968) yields 3.39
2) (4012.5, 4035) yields -3.95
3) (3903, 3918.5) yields -1.67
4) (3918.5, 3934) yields 3.95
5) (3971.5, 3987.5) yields 0.80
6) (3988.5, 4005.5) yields -3.68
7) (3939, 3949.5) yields 1.54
